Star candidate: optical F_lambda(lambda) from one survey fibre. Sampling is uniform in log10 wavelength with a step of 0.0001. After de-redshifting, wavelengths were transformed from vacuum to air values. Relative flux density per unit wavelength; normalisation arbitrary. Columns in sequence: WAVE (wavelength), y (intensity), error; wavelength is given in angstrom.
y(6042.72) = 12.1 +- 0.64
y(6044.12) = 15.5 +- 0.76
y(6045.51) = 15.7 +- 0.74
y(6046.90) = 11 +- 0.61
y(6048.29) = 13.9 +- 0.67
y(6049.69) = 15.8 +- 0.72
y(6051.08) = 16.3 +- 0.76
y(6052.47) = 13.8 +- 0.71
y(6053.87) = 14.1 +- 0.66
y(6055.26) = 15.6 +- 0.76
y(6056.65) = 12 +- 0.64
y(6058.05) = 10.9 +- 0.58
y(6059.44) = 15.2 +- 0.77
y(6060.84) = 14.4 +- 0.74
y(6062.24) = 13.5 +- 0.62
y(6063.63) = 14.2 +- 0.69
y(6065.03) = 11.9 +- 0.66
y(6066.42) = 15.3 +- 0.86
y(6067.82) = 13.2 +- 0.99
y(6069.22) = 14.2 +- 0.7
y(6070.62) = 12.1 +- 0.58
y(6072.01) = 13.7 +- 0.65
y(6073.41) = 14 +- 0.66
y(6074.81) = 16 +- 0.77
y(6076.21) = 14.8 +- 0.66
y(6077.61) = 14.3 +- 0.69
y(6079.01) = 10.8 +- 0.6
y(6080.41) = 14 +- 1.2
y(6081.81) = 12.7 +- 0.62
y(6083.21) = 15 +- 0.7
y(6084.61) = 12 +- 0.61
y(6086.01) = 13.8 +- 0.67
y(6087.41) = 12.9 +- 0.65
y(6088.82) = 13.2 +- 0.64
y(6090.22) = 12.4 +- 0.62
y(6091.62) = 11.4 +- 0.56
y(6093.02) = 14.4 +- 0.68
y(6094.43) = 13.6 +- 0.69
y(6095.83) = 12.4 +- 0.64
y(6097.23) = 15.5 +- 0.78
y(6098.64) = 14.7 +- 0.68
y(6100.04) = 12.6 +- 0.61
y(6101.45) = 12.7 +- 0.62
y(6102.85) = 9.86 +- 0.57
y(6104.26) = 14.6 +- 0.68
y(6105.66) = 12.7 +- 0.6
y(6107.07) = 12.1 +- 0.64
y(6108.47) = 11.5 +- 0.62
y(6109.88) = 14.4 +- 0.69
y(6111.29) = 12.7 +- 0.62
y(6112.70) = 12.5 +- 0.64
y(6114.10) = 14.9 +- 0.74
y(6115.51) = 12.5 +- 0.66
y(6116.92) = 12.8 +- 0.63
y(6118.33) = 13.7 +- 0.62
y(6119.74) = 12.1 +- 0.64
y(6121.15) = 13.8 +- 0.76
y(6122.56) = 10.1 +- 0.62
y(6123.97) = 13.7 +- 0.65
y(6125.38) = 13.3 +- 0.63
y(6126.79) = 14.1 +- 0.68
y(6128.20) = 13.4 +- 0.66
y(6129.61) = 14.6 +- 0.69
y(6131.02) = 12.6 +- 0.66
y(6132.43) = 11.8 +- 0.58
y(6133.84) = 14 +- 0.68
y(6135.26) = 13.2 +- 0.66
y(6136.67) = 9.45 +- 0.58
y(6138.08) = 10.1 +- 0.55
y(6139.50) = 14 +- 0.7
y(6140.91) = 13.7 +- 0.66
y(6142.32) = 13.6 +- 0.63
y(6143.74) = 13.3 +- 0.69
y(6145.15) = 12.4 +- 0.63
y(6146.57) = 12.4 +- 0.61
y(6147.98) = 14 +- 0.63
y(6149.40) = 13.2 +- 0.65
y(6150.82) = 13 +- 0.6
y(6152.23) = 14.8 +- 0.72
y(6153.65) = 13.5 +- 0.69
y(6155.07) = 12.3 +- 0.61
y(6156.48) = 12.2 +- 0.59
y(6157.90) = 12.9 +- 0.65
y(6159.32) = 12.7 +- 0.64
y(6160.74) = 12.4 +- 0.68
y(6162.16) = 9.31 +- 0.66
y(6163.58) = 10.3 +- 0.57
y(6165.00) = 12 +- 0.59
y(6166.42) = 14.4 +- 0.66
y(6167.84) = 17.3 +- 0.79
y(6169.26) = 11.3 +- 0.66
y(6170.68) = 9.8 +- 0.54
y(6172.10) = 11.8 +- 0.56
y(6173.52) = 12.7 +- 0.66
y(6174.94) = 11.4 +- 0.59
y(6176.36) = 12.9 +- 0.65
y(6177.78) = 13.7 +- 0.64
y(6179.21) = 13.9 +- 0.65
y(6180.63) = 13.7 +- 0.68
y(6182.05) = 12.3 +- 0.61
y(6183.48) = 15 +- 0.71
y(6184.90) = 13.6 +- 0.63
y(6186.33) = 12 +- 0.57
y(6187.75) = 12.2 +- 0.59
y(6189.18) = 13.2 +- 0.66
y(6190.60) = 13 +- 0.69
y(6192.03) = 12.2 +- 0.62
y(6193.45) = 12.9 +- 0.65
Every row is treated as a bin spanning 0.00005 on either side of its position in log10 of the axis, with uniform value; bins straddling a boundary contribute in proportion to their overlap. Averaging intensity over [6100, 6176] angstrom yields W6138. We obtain 12.7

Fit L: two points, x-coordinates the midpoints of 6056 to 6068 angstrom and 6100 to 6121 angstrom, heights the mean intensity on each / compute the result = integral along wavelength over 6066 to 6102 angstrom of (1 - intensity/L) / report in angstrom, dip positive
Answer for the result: -1.0 angstrom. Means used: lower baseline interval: 13.4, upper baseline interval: 12.8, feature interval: 13.5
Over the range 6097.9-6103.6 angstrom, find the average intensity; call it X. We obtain 12.5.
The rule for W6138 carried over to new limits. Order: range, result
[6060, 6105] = 13.4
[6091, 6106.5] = 13.1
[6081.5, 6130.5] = 13.1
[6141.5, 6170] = 12.9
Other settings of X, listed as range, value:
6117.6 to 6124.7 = 12.7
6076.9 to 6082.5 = 13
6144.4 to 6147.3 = 12.5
